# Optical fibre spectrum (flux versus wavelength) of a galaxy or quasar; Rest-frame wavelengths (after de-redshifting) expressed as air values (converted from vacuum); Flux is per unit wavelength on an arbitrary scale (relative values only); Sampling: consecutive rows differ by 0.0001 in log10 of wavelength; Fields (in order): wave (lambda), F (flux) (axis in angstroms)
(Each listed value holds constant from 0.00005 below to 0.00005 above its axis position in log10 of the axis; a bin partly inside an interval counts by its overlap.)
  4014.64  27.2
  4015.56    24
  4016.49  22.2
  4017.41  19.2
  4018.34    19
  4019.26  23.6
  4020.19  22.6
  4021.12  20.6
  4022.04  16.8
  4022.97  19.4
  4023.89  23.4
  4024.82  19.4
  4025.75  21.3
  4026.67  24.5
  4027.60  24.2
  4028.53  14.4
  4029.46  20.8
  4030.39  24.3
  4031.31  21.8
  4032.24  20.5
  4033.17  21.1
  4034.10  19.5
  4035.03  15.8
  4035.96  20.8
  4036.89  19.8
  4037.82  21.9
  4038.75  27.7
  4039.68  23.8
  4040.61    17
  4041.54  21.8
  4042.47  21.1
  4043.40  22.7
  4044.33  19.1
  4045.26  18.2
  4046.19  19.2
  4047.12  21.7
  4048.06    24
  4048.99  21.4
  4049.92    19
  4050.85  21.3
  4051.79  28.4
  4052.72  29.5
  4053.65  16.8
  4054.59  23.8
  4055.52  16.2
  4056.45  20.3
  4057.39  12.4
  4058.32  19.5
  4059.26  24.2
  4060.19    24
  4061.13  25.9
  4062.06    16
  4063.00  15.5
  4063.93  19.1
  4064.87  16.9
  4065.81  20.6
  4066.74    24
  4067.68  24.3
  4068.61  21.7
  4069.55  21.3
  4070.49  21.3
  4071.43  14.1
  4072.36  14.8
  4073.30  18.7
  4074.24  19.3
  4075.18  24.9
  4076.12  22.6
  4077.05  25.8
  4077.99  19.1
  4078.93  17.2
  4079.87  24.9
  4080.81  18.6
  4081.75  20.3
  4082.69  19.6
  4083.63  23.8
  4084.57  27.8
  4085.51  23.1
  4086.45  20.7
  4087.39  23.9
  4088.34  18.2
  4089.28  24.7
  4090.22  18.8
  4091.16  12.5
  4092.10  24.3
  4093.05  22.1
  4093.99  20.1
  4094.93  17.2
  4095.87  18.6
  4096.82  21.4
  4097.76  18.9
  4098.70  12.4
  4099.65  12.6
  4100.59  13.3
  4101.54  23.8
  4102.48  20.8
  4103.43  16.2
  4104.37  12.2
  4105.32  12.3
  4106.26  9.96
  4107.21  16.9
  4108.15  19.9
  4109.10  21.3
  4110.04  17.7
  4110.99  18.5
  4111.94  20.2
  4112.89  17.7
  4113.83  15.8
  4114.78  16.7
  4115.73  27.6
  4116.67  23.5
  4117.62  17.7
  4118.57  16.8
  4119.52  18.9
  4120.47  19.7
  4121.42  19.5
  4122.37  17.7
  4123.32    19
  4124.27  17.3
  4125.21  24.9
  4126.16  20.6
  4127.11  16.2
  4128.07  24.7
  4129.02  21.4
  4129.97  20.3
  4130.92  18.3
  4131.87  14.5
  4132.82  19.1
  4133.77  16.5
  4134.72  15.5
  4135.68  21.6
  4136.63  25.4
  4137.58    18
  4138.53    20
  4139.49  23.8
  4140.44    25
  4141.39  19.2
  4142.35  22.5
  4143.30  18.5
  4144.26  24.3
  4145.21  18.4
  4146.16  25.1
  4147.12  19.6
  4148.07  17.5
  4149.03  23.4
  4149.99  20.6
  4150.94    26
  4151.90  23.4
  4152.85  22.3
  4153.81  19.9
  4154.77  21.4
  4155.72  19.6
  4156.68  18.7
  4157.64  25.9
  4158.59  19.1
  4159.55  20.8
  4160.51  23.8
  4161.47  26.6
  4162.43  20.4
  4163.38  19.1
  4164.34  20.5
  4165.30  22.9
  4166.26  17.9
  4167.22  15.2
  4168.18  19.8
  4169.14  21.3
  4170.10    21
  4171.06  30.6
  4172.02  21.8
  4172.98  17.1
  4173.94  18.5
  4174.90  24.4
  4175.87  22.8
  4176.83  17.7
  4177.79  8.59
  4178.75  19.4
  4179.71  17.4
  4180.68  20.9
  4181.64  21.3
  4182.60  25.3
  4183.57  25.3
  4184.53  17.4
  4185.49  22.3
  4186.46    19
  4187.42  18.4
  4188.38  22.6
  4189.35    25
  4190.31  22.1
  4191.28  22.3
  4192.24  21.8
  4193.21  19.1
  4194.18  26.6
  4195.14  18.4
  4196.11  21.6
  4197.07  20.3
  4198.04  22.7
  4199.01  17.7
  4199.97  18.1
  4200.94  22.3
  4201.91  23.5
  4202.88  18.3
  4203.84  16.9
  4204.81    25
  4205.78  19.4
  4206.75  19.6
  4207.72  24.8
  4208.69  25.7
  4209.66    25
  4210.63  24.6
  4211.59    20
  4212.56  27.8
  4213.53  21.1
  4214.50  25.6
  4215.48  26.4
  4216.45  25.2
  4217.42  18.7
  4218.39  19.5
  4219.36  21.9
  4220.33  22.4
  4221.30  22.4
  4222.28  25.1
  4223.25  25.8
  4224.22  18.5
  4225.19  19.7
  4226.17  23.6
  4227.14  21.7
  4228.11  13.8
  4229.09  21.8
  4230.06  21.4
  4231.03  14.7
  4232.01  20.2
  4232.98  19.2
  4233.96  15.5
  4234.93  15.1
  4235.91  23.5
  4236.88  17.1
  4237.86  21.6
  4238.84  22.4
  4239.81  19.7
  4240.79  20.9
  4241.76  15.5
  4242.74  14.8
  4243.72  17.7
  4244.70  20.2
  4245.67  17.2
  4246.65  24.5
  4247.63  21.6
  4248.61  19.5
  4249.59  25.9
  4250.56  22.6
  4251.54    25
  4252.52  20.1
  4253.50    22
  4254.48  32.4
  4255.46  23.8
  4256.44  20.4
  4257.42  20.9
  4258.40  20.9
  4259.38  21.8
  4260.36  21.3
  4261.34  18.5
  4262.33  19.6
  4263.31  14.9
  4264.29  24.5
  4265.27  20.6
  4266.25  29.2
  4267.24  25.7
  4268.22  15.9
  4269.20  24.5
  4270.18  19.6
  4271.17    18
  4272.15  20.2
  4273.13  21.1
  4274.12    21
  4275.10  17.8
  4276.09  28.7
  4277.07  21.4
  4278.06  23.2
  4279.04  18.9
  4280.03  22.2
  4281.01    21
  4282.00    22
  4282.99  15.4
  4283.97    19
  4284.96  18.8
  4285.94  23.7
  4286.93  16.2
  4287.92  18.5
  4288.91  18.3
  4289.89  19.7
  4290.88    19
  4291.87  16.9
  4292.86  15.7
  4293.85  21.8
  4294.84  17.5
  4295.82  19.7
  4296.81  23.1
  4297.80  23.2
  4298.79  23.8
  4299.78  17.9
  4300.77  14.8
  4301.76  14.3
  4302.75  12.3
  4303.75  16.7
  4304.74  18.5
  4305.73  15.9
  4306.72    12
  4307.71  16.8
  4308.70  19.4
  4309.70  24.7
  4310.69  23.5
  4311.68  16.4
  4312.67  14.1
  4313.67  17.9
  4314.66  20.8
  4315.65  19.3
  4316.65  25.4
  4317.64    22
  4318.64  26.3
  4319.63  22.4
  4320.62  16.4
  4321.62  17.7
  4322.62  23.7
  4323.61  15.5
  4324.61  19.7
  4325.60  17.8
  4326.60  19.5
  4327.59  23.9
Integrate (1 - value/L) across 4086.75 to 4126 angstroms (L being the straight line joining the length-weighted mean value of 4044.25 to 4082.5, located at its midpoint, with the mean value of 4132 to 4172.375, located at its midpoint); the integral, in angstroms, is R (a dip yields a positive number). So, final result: 4.3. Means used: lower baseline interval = 20.6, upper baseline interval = 21.2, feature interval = 18.6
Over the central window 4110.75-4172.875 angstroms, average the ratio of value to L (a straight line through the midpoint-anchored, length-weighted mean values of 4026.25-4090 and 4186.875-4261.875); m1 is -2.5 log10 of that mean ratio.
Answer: 0.03 mag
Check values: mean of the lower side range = 21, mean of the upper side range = 21.3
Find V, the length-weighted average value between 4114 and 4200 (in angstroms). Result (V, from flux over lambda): 20.7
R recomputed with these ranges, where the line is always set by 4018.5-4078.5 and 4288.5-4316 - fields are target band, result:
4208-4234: -3.68 angstroms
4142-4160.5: -1.52 angstroms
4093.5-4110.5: 2.80 angstroms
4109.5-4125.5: 0.69 angstroms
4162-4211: -3.72 angstroms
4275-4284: -1.27 angstroms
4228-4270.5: -4.13 angstroms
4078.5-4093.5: -0.59 angstroms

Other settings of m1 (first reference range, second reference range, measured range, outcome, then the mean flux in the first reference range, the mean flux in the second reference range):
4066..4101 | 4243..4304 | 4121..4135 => 0.07 mag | 20.2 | 20.5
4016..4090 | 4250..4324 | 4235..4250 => 0.02 mag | 21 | 20.2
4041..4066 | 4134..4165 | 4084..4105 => 0.10 mag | 20.7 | 21.4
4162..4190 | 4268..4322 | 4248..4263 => -0.12 mag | 20.5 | 19.5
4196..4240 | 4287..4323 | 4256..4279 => -0.07 mag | 21.2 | 19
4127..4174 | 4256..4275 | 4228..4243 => 0.12 mag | 20.9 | 20.9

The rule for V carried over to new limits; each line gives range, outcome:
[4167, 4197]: 20.9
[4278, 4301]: 19.6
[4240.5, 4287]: 21.1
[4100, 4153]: 19.6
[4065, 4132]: 19.5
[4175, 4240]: 21.1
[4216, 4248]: 20.1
